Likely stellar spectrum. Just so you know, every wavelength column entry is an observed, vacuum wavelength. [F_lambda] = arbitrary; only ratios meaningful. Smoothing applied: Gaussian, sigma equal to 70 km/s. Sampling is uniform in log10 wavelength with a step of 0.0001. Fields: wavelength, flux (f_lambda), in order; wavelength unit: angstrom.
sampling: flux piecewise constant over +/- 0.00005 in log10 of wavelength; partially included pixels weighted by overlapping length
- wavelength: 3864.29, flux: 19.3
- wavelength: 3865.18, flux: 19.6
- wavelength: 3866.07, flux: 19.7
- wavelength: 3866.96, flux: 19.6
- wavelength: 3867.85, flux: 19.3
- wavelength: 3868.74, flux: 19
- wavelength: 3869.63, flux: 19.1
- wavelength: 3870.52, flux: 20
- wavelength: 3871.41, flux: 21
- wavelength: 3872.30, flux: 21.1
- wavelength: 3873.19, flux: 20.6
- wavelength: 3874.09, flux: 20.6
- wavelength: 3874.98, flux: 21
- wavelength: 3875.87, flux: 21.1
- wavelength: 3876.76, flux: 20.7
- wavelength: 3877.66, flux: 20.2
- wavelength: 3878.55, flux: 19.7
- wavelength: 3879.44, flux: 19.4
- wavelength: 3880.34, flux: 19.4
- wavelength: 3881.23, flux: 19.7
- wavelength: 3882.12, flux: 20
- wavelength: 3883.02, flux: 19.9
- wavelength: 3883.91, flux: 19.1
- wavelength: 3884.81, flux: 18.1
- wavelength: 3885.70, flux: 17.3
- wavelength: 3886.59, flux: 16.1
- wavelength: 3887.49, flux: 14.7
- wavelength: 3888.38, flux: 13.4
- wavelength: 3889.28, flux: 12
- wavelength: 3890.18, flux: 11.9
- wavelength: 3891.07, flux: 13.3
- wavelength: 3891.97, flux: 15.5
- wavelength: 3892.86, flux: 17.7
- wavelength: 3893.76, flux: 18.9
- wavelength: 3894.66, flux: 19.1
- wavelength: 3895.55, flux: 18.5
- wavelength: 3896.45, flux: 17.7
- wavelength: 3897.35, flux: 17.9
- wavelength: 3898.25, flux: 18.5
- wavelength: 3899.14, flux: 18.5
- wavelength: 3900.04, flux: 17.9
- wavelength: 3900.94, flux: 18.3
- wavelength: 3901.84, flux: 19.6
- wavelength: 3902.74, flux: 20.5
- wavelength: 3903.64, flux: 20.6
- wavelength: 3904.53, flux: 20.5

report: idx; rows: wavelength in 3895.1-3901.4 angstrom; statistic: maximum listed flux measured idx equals 18.5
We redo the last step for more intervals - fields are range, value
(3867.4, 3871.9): 21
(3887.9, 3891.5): 13.4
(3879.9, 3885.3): 20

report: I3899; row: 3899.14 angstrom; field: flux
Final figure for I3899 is 18.5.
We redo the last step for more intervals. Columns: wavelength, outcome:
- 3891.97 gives 15.5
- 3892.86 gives 17.7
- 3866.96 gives 19.6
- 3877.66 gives 20.2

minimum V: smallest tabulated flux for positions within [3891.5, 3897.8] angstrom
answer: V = 15.5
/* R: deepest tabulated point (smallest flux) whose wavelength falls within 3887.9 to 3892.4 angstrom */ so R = 11.9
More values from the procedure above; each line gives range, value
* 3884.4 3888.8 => 13.4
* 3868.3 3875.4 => 19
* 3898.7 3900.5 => 17.9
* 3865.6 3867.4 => 19.6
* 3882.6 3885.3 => 18.1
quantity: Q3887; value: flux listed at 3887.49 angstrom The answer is 14.7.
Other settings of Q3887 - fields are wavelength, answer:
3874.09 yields 20.6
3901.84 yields 19.6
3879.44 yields 19.4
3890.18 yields 11.9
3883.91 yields 19.1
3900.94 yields 18.3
